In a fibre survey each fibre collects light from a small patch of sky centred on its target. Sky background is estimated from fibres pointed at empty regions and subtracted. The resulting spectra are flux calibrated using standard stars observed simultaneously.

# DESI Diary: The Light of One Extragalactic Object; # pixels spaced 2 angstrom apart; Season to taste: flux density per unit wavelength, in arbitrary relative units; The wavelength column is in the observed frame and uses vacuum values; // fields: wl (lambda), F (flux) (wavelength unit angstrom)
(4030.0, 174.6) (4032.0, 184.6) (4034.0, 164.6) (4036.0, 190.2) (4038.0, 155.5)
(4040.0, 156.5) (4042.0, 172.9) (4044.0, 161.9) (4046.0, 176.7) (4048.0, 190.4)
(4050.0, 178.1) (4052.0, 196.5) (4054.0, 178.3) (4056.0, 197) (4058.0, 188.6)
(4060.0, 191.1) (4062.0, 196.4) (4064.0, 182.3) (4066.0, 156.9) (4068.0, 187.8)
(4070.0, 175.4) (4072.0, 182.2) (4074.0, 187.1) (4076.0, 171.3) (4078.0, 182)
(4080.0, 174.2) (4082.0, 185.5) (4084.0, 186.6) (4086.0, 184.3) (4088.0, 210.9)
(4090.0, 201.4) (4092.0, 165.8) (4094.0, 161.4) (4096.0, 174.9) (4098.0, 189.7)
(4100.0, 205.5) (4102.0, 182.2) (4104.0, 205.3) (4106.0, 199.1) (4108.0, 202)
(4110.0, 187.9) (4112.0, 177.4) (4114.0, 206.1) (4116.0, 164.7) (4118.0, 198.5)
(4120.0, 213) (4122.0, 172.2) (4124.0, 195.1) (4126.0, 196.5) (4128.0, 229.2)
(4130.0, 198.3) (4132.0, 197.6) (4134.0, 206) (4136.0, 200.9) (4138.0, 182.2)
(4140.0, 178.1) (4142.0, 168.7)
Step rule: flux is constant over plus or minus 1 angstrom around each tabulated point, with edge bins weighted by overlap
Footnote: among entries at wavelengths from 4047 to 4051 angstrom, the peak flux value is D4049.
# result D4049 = 190.4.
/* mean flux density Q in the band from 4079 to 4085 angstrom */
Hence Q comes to 182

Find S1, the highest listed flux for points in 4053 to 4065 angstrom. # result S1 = 197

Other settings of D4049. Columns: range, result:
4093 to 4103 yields 205.5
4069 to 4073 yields 182.2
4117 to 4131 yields 229.2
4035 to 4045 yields 190.2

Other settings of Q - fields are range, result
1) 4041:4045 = 167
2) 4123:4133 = 203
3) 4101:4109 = 197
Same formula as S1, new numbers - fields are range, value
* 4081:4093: 210.9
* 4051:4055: 196.5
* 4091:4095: 165.8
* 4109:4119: 206.1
